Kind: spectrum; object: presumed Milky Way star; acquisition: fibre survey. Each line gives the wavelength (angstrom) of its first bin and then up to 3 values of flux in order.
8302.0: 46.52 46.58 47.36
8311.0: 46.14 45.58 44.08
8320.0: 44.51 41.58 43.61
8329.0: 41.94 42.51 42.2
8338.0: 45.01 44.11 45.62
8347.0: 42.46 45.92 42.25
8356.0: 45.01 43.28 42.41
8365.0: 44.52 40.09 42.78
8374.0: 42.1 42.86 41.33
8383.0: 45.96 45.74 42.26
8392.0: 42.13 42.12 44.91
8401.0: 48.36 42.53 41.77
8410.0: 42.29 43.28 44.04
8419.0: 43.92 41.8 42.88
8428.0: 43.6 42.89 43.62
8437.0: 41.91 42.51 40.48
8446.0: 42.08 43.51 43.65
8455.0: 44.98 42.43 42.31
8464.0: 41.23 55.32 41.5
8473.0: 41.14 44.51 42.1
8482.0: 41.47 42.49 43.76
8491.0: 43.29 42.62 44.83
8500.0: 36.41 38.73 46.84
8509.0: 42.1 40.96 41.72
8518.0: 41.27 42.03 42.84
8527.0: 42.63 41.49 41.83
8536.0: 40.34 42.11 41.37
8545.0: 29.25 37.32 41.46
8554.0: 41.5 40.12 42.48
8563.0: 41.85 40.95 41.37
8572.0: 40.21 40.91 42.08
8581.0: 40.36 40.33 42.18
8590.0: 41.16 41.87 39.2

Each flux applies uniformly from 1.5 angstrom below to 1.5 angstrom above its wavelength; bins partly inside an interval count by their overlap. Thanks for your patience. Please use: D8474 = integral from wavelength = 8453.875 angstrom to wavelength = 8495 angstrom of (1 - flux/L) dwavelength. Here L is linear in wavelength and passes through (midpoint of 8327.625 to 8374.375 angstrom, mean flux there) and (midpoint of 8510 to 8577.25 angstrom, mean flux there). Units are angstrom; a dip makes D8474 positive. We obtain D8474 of -1.8 angstrom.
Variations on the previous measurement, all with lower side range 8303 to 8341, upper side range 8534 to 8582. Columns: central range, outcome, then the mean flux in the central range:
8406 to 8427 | -0.11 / 42.9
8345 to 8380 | 0.46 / 43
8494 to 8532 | -0.78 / 41.9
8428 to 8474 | -1.38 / 43.3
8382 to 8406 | -0.62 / 44.2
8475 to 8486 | -0.26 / 42.6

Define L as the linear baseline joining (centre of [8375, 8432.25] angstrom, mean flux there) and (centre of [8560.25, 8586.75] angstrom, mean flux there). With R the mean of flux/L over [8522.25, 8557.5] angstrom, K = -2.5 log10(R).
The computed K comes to 0.04 mag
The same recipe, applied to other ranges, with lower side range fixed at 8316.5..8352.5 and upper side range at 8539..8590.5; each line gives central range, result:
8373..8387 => -0.02 mag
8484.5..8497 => -0.05 mag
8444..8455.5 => -0.03 mag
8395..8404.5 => -0.06 mag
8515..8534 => -0.03 mag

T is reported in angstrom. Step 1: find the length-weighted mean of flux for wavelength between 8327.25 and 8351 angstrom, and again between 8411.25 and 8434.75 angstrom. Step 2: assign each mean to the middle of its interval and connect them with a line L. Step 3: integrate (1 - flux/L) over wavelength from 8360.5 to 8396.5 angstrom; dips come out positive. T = 0.50 angstrom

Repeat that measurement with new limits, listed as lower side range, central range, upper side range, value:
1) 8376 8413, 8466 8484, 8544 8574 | -1.0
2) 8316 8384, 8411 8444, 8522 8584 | -0.4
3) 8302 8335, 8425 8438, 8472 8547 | -0.1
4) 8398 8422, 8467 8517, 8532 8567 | -1.2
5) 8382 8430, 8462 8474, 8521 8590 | -0.7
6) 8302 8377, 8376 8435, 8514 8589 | -0.7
